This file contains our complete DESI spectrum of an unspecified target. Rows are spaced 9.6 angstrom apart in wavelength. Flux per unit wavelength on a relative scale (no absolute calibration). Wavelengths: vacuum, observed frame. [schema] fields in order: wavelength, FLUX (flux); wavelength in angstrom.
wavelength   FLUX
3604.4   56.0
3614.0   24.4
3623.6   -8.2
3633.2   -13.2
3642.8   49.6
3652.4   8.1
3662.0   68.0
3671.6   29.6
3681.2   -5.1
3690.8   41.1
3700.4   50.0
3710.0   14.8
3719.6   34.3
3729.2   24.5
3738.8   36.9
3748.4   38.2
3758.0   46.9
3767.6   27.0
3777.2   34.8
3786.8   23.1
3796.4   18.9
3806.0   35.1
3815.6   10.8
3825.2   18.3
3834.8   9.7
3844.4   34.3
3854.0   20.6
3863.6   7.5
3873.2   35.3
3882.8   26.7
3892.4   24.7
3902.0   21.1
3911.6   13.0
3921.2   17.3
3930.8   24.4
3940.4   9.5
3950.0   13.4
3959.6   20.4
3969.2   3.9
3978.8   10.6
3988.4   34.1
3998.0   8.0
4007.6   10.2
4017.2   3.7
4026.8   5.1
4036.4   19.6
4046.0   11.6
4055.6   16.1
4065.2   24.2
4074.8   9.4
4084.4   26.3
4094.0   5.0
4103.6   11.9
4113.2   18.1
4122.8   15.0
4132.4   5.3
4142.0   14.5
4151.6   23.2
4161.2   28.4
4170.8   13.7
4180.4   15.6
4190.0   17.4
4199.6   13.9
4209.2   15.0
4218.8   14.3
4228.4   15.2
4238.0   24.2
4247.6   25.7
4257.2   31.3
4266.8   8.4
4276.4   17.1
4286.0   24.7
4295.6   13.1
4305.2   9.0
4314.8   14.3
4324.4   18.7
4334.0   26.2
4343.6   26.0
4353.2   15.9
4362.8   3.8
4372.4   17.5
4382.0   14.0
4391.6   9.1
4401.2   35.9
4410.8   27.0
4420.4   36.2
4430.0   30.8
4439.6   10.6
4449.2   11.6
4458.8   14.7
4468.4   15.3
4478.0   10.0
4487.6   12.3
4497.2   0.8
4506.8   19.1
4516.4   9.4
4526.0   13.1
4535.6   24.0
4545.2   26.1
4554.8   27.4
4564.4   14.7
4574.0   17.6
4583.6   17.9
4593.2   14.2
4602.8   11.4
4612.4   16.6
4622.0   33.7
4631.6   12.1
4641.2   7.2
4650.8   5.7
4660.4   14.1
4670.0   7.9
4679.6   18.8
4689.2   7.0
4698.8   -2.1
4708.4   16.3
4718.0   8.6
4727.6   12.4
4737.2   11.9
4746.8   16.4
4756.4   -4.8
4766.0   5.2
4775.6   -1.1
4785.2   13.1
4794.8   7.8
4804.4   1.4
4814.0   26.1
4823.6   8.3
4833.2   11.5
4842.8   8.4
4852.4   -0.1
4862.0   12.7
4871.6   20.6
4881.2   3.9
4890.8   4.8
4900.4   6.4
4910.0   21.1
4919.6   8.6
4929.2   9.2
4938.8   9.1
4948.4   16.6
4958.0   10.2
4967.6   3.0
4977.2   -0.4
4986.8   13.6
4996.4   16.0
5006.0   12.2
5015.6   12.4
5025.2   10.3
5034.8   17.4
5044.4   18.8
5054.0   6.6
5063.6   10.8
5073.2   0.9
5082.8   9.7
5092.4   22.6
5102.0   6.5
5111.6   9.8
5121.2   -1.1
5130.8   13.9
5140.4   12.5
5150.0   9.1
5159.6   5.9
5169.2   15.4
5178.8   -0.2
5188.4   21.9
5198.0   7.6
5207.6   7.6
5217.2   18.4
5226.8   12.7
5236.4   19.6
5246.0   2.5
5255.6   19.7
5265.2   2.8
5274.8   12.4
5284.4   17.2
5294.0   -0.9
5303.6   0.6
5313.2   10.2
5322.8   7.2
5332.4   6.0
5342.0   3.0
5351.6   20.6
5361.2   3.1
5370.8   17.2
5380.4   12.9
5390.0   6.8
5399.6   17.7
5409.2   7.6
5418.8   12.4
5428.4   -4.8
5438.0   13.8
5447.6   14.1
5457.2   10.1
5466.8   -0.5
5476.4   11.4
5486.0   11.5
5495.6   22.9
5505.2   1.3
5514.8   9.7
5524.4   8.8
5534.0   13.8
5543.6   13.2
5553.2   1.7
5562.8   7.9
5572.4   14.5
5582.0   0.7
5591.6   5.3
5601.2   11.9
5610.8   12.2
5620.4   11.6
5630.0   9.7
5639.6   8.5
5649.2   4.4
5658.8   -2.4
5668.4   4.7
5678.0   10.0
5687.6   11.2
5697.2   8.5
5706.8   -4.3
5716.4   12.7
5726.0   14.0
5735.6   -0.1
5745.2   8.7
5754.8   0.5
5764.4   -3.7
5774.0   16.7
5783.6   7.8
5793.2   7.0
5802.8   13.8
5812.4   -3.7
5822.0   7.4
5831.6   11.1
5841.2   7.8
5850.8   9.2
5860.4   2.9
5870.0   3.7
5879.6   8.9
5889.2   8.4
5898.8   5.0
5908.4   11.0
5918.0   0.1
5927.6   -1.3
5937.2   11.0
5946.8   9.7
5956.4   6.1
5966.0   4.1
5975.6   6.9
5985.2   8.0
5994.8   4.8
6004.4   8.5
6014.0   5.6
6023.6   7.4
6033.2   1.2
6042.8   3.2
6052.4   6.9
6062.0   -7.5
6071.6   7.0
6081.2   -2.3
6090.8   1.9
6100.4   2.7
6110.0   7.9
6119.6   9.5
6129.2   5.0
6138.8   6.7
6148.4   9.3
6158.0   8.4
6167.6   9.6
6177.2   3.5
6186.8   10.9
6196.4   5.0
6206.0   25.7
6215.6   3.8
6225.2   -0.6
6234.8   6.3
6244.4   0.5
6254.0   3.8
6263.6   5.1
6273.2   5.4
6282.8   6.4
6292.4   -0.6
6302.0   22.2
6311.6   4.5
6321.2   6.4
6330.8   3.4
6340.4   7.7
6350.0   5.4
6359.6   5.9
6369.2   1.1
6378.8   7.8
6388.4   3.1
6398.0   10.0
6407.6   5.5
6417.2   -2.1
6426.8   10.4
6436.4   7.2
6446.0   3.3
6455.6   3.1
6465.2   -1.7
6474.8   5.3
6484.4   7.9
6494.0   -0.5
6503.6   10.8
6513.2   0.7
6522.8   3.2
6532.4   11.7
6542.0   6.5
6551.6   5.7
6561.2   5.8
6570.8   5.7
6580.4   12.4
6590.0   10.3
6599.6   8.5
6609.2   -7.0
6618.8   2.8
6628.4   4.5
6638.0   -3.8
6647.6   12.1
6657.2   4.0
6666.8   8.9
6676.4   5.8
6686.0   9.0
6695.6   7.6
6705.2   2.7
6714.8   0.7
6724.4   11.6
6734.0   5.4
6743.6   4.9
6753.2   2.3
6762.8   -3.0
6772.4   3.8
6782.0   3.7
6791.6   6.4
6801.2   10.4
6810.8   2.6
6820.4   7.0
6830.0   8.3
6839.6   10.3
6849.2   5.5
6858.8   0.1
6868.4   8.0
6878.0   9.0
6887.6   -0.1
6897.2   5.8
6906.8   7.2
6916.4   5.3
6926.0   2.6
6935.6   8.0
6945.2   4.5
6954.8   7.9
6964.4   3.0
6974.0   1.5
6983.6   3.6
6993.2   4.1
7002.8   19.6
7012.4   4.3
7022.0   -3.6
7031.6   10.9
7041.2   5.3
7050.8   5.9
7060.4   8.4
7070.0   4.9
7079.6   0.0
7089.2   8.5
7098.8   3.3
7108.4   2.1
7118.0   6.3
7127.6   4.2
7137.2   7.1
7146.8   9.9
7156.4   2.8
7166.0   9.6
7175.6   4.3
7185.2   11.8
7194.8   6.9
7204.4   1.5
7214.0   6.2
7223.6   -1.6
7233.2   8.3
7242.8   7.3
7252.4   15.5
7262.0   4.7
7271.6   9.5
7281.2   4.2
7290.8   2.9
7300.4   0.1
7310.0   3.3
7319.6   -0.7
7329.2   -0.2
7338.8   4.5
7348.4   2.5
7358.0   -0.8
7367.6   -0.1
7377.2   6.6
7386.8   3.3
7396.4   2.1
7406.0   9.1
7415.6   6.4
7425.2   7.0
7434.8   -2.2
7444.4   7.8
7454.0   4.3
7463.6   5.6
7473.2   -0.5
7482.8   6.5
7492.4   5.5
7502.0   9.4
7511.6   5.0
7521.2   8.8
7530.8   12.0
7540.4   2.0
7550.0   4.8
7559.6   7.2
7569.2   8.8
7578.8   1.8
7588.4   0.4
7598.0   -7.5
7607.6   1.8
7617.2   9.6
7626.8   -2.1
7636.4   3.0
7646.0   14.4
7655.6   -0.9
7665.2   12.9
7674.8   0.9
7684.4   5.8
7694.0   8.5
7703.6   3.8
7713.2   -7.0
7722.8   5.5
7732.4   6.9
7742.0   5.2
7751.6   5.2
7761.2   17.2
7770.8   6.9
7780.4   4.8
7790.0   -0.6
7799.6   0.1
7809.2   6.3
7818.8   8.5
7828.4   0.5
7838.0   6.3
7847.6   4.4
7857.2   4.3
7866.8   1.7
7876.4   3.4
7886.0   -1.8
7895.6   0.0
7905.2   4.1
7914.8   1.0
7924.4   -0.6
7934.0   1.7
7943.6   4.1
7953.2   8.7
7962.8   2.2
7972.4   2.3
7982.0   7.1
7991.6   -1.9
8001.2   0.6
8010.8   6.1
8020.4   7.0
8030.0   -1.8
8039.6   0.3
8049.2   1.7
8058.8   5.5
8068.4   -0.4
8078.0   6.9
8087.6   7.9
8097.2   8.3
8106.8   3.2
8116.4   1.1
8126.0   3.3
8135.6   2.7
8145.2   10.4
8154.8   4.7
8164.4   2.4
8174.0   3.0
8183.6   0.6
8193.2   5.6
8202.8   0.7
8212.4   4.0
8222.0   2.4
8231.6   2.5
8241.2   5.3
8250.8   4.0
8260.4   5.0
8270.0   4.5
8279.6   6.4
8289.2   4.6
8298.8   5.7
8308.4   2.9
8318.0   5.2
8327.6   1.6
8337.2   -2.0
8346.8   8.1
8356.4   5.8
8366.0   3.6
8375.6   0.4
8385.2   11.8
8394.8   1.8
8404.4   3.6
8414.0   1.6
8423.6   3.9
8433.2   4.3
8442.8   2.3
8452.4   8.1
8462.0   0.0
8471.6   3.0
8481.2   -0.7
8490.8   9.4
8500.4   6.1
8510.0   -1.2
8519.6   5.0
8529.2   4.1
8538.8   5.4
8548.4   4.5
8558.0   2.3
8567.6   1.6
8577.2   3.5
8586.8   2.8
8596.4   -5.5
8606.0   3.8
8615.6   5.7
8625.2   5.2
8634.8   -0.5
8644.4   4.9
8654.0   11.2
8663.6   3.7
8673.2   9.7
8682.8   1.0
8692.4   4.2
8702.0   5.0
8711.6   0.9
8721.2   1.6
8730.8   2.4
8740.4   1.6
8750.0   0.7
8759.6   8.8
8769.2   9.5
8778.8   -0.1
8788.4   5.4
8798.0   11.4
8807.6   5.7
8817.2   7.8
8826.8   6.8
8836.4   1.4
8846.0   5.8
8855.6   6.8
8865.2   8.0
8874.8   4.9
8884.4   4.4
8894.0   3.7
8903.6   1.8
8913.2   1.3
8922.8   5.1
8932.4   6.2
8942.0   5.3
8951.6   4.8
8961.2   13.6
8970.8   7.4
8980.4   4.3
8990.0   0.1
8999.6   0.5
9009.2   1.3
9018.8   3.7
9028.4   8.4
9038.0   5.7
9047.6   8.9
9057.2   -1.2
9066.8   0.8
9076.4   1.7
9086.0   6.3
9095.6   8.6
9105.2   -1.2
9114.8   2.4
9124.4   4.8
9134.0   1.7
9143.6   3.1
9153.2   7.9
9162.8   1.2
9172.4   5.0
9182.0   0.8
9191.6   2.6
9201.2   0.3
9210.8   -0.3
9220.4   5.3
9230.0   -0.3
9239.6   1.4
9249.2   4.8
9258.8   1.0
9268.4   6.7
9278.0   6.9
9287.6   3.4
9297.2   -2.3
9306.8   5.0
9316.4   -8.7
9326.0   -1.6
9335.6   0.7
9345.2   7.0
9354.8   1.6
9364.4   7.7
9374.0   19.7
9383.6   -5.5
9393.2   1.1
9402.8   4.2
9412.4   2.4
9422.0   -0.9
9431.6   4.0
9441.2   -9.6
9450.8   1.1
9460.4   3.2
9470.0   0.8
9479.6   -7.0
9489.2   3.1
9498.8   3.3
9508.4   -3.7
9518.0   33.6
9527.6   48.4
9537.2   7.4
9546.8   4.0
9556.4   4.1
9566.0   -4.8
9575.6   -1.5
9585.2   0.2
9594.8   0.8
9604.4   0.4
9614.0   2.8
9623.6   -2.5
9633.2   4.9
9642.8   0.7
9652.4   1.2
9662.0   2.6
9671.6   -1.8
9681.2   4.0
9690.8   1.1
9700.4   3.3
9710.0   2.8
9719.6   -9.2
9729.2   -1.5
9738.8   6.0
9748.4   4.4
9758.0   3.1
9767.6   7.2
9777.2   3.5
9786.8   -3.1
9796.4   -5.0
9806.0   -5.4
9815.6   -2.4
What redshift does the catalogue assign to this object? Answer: 1.554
